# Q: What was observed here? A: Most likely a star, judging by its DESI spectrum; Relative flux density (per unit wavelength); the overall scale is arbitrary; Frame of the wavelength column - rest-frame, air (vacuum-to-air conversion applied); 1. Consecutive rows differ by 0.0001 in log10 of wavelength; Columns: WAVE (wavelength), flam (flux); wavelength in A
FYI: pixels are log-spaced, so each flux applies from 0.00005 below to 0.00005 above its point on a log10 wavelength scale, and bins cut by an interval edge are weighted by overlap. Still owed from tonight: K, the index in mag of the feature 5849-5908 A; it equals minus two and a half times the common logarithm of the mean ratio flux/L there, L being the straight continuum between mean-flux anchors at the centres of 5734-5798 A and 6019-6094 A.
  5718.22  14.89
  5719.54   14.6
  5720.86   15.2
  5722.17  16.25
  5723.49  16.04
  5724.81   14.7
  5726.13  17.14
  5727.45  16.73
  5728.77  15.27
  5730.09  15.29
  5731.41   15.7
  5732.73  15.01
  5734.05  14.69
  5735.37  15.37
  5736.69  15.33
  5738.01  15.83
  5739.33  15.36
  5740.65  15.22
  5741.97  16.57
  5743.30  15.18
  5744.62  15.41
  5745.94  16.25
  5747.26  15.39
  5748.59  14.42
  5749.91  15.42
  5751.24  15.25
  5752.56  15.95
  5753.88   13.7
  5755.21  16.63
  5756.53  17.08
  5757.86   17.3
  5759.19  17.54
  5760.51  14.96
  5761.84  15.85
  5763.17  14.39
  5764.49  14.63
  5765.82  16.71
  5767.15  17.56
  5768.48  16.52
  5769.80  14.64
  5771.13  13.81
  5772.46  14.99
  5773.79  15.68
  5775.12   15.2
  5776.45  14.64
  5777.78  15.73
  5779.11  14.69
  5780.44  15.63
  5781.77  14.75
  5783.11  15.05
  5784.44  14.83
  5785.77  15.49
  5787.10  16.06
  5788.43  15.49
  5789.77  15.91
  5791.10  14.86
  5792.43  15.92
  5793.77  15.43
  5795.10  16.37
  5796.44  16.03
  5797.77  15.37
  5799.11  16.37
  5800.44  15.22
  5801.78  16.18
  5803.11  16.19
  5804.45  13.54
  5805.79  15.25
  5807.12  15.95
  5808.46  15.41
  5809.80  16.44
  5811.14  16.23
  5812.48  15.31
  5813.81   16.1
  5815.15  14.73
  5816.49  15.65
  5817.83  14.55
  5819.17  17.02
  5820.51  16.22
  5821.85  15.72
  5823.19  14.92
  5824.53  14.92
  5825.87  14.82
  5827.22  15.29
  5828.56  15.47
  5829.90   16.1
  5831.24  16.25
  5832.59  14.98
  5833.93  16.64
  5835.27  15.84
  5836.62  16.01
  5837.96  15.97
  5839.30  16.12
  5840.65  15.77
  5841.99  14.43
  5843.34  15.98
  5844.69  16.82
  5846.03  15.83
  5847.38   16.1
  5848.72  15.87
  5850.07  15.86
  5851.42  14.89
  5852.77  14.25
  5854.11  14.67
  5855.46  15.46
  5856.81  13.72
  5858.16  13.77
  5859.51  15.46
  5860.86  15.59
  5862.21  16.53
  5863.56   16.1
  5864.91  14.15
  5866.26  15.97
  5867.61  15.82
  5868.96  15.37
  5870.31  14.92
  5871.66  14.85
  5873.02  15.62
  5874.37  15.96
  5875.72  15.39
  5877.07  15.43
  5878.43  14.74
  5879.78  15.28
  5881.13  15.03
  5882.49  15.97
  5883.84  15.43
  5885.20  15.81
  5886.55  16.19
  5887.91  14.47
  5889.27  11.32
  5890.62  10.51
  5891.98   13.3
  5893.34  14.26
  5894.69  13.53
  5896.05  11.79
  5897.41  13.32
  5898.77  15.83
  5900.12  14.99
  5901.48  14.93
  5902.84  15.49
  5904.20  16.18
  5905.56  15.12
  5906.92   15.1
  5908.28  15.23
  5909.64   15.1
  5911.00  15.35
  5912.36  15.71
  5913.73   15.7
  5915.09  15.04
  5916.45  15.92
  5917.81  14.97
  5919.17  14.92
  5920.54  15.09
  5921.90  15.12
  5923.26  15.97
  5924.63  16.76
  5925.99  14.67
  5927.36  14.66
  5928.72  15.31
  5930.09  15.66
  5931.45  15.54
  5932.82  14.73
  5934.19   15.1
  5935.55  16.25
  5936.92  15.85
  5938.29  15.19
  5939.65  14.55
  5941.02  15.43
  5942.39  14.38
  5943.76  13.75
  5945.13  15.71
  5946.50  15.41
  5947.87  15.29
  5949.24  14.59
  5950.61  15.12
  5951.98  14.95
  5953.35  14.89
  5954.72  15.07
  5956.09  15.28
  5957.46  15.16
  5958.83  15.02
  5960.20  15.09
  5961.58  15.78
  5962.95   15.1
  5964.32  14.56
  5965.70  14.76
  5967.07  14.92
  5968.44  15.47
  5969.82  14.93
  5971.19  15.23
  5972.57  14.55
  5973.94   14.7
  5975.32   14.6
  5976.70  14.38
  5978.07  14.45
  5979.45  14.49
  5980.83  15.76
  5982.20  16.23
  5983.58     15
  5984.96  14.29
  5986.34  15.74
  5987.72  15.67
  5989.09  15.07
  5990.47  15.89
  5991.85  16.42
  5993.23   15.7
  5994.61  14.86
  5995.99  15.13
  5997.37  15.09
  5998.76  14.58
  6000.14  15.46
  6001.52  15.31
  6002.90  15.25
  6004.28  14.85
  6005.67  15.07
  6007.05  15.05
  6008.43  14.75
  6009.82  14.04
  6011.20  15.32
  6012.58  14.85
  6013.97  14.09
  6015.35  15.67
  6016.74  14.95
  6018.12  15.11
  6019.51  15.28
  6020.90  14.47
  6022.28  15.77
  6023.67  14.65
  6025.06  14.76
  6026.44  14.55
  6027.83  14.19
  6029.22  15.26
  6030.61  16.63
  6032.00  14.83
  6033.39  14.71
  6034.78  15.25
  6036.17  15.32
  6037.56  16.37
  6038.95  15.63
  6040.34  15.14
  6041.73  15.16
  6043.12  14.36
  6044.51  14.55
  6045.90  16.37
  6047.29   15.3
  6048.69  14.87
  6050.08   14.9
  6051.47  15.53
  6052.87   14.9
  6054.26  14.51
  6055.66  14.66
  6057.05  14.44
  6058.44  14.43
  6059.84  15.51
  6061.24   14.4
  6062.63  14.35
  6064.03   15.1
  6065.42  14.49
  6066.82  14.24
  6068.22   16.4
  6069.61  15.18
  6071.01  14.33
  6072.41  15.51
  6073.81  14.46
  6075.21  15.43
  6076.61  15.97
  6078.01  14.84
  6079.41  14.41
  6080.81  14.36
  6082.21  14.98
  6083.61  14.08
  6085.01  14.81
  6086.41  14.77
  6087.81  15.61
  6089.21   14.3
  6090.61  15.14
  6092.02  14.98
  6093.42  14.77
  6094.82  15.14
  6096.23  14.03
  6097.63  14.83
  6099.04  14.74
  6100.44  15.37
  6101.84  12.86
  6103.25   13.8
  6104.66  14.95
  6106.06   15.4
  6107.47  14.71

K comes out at 0.03 mag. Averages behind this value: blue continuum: 15.5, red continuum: 15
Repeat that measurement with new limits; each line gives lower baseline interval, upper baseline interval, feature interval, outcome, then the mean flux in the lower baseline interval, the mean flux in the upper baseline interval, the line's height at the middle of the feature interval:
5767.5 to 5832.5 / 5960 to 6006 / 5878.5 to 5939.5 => 0.023 mag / 15.5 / 15.1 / 15.3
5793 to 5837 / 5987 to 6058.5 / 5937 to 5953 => 0.024 mag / 15.6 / 15.1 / 15.3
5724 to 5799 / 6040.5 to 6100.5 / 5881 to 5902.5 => 0.082 mag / 15.6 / 14.9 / 15.3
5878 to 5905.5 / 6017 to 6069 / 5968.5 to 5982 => -0.008 mag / 14.4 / 15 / 14.8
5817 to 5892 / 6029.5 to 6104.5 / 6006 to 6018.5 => 0.010 mag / 15.3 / 14.9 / 15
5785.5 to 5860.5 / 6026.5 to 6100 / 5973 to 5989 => 0.010 mag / 15.6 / 15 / 15.2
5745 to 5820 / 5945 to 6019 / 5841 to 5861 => 0.012 mag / 15.6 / 15.1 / 15.4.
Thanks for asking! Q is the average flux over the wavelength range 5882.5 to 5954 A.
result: 14.9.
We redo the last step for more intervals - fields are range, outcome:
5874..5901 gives 14.4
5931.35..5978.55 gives 15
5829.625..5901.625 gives 15.1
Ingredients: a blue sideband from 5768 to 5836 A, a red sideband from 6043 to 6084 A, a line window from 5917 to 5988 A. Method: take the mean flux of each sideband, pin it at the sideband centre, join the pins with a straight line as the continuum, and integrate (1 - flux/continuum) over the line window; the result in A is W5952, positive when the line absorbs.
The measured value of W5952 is 0.2 A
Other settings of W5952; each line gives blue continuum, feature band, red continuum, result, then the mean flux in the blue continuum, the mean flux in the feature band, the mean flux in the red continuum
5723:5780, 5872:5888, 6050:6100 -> -0.2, 15.6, 15.5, 14.8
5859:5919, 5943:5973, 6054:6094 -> -0.2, 15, 15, 14.8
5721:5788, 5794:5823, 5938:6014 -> -0.5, 15.6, 15.7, 15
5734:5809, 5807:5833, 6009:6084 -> -0.3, 15.5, 15.6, 15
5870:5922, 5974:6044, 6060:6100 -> -1.2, 14.8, 15.1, 14.9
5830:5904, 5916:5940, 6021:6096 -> -0.5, 15.1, 15.4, 15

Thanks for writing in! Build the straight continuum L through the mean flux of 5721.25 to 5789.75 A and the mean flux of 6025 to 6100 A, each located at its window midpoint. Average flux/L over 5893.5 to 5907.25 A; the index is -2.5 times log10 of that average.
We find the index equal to 0.05 mag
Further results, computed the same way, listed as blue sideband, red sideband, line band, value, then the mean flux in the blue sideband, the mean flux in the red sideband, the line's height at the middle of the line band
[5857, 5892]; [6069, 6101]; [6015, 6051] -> -0.019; 15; 14.9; 14.9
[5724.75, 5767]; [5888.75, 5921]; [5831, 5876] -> -0.042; 15.7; 14.5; 14.9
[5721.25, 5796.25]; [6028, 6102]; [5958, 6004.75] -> 0.000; 15.6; 15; 15.1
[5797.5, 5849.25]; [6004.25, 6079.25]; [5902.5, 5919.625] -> 0.003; 15.7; 15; 15.4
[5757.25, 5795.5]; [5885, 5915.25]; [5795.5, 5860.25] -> -0.031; 15.5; 14.5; 15.1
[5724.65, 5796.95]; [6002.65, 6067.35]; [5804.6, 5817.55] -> -0.007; 15.6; 15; 15.5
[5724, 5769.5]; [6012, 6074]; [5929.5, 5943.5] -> 0.003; 15.7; 15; 15.3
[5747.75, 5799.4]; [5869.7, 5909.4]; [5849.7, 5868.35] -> -0.017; 15.6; 14.7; 14.9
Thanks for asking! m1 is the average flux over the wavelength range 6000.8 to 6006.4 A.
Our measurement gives 15.1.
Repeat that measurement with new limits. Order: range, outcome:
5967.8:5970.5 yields 15.2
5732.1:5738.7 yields 15.3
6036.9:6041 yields 15.7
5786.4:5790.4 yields 15.8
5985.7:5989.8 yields 15.5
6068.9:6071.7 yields 14.8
